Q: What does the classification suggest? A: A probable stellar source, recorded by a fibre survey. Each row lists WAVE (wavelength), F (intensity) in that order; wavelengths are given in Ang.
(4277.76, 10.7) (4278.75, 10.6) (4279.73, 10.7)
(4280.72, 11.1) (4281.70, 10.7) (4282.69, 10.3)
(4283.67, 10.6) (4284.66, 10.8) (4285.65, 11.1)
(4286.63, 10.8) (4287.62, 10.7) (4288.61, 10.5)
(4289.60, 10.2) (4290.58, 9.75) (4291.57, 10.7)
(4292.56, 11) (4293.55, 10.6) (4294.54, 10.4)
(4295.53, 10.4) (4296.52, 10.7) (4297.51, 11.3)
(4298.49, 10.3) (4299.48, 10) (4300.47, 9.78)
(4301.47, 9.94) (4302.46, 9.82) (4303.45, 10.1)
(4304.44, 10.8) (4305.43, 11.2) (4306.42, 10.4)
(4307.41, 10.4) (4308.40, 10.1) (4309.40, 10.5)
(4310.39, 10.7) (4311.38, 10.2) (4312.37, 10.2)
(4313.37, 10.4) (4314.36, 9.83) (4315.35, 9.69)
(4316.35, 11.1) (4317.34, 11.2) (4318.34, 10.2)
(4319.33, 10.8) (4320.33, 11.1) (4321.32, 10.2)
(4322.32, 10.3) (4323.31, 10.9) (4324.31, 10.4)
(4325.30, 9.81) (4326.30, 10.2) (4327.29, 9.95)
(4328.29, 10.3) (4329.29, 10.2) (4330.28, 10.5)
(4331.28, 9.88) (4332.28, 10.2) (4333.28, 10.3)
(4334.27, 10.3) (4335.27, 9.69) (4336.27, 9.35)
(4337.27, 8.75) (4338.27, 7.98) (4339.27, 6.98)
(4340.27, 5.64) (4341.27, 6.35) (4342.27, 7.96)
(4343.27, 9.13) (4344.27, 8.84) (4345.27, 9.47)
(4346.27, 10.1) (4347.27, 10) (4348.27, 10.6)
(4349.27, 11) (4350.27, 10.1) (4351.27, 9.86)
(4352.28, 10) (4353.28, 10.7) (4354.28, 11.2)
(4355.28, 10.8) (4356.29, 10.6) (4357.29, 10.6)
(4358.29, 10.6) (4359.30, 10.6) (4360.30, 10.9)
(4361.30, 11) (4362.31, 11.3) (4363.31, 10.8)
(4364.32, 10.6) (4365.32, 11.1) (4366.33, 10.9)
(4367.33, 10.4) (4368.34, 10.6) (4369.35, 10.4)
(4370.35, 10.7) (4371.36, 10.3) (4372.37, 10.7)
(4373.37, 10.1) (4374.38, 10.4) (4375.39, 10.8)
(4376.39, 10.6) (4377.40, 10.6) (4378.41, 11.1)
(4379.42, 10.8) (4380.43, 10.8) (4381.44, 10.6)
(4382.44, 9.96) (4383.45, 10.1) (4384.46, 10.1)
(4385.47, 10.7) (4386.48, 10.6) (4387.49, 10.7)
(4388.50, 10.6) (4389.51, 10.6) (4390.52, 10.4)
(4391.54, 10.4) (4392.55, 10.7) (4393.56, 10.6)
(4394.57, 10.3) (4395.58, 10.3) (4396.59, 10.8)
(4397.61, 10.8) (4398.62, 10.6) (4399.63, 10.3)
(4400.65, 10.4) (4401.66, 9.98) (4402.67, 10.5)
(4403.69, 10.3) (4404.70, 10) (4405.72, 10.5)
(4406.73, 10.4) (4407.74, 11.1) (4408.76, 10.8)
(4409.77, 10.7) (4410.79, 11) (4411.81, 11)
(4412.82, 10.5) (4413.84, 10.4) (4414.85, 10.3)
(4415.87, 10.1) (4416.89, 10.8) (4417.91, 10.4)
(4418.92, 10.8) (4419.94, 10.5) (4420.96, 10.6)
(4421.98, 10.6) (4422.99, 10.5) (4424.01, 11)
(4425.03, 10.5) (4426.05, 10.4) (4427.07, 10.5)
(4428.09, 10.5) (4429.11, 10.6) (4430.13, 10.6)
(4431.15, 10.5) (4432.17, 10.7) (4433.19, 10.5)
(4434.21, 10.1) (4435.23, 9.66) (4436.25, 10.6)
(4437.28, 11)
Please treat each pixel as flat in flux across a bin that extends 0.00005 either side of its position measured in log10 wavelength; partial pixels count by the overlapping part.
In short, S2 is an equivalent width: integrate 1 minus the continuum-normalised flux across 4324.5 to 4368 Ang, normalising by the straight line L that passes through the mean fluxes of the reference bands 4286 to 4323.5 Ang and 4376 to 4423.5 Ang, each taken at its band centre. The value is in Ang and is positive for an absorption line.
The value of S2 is 2.4 Ang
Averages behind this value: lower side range 10.5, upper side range 10.5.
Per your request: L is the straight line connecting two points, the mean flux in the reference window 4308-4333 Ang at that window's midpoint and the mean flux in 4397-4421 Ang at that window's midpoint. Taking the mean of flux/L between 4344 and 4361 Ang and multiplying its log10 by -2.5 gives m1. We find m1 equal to 0.00 mag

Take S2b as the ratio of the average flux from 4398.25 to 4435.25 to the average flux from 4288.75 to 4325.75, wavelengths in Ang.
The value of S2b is 1.0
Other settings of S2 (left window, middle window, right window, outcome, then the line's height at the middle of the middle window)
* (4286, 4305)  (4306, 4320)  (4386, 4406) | 0.01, 10.4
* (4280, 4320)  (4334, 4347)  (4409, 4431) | 2.50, 10.5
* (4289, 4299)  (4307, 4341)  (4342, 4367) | 1.75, 10.5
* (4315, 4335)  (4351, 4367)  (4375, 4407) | -0.45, 10.4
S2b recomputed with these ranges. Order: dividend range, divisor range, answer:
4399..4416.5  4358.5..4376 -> 0.98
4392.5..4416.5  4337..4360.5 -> 1.10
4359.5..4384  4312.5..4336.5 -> 1.03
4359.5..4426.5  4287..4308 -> 1.01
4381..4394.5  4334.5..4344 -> 1.30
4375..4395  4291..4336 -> 1.02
